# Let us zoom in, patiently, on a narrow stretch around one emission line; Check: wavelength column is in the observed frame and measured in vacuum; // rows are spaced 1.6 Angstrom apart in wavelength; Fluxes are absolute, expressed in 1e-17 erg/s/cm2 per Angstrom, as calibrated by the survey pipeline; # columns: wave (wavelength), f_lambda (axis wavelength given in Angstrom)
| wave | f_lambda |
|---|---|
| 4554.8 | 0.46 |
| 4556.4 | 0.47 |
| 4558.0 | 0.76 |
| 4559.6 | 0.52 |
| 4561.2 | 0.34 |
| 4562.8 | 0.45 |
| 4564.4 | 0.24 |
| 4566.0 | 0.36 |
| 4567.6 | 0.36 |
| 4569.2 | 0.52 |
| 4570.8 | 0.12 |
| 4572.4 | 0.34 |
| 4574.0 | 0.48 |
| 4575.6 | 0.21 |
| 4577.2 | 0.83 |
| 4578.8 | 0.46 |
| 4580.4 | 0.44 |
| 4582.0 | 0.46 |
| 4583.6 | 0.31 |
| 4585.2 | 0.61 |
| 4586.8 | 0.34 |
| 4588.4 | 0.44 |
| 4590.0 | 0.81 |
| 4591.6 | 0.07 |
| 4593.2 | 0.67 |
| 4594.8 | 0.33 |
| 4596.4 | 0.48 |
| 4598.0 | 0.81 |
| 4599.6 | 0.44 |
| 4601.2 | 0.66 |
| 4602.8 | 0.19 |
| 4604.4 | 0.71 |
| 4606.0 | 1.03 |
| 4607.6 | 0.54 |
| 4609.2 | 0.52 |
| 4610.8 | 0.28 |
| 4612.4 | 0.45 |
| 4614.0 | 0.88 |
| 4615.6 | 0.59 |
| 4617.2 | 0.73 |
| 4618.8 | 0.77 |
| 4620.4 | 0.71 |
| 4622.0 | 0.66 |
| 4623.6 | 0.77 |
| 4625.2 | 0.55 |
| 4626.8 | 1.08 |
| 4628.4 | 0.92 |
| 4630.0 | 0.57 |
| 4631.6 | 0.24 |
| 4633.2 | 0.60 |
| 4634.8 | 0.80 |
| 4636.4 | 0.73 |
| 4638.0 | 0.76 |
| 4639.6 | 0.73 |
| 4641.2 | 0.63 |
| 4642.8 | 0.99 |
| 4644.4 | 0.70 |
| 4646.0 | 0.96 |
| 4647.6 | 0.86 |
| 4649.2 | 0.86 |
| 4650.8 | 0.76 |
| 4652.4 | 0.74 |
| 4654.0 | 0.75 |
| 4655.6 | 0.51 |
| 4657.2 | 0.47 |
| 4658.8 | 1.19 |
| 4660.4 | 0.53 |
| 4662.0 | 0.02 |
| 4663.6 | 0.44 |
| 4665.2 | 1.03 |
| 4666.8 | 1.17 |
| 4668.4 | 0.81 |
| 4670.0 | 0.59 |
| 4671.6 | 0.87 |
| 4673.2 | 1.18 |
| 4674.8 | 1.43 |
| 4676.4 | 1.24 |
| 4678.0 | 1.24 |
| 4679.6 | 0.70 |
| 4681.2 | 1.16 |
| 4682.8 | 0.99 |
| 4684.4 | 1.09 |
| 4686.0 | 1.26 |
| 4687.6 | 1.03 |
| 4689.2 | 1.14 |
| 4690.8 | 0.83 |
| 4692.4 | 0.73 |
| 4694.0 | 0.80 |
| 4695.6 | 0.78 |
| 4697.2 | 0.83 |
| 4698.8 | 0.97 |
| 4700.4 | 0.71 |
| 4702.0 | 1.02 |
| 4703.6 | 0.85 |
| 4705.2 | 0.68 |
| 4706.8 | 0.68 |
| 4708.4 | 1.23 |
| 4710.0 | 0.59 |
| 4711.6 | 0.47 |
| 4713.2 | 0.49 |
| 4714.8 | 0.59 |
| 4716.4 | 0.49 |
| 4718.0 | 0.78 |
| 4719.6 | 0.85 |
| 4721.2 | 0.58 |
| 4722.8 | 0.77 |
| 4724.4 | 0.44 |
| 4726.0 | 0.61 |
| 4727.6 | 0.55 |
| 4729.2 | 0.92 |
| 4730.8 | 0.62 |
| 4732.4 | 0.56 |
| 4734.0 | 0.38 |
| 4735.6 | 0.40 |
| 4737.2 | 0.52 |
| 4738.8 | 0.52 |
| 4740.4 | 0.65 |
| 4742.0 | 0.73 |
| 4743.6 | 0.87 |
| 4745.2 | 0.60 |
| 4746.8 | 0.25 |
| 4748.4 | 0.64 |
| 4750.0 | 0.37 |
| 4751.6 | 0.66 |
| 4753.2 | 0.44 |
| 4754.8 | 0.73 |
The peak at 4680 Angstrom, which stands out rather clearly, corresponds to C IV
